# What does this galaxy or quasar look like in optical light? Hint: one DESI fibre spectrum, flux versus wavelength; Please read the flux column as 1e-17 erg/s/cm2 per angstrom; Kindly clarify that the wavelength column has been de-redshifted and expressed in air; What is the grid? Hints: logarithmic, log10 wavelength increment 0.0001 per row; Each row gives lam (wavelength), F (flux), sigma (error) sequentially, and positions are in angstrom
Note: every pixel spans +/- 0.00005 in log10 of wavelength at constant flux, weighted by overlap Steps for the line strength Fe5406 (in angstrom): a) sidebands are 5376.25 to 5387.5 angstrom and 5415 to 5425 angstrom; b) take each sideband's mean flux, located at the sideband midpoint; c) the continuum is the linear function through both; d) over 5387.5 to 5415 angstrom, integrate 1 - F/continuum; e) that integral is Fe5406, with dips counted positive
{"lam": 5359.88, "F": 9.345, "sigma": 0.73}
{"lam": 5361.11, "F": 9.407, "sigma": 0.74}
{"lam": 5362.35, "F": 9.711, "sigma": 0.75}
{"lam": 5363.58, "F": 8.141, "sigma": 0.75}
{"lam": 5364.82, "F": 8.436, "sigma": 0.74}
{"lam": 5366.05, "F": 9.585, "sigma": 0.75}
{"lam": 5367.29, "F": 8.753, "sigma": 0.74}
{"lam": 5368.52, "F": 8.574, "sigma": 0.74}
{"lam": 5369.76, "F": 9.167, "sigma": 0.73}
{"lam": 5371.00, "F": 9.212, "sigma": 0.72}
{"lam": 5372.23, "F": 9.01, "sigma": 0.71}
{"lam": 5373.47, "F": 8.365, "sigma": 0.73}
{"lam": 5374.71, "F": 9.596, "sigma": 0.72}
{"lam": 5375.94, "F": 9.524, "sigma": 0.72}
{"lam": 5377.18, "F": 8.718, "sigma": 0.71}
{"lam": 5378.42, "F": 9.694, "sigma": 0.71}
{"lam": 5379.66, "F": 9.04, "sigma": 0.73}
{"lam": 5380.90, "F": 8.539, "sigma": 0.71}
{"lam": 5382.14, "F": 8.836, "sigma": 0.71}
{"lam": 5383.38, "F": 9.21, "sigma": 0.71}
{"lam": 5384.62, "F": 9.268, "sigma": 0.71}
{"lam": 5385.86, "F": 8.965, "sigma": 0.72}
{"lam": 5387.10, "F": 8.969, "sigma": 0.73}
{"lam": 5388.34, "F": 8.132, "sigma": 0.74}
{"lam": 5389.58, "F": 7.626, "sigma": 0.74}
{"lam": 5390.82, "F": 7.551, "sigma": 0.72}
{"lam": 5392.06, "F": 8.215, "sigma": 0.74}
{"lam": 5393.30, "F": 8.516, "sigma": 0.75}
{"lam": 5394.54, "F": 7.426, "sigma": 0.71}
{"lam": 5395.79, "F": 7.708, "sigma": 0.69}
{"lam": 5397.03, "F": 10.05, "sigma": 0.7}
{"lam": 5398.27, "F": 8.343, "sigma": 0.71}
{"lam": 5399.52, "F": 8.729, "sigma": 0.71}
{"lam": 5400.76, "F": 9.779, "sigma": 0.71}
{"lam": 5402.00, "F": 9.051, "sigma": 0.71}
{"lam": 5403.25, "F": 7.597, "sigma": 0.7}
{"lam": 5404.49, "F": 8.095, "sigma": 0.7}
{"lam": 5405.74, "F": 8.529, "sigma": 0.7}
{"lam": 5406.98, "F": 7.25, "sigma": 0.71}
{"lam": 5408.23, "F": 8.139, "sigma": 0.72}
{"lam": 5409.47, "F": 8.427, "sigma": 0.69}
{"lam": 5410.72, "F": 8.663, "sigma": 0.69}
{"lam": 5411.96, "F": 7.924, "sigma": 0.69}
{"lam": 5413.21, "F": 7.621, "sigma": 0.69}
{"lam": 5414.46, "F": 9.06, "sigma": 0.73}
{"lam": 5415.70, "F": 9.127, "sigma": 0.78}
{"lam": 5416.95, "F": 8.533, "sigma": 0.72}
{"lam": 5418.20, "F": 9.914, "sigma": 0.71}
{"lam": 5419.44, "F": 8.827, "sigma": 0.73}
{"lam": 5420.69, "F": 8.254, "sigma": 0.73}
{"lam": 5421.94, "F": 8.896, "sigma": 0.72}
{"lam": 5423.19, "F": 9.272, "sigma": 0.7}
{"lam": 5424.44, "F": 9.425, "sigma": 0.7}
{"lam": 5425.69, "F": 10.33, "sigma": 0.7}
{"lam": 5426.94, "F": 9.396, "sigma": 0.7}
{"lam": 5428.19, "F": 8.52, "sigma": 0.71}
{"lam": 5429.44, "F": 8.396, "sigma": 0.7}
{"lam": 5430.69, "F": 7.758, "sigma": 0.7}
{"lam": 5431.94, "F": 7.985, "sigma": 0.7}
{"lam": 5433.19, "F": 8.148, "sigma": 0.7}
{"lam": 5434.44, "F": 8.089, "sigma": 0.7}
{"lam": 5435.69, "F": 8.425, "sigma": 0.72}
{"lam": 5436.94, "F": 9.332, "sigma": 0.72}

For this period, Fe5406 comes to 2.2 angstrom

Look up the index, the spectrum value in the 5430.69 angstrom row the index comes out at 7.758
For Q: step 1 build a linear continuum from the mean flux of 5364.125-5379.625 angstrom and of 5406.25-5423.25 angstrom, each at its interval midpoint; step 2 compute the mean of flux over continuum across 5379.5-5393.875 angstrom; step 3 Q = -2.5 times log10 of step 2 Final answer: 0.04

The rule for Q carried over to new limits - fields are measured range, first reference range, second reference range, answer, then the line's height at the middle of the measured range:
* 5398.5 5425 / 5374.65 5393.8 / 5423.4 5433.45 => 0.02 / 8.77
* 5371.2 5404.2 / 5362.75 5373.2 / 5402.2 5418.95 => -0.01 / 8.65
